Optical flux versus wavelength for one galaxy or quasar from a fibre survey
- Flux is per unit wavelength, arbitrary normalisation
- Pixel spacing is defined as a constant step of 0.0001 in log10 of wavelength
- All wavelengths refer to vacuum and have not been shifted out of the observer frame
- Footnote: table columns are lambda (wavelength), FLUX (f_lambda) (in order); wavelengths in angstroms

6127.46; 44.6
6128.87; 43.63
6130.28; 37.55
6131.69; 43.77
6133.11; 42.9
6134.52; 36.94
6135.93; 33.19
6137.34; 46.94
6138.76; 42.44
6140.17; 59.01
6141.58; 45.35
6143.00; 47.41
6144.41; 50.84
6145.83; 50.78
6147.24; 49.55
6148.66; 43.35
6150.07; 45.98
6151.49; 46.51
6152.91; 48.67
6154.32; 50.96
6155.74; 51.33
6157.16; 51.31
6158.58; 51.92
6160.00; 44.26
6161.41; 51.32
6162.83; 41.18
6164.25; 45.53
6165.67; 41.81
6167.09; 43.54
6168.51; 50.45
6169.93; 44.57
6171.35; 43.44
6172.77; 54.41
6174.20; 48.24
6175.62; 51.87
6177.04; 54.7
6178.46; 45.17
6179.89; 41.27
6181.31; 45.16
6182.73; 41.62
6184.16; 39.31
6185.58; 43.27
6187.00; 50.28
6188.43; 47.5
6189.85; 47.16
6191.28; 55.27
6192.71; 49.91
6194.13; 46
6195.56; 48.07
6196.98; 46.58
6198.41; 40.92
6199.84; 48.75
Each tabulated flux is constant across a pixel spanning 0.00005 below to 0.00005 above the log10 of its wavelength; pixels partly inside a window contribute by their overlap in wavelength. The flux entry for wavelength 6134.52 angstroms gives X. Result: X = 36.94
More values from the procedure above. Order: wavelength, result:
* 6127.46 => 44.6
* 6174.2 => 48.24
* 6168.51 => 50.45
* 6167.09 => 43.54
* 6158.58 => 51.92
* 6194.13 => 46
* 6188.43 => 47.5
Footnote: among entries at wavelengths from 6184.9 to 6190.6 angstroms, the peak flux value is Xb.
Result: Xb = 50.28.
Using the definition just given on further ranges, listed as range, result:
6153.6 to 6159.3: 51.92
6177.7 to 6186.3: 45.17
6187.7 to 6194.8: 55.27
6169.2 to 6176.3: 54.41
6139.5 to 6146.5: 59.01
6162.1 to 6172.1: 50.45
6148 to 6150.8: 45.98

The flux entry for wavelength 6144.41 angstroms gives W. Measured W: 50.84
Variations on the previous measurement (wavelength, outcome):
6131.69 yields 43.77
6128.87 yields 43.63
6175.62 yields 51.87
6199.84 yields 48.75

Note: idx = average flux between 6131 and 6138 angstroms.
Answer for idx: 40.7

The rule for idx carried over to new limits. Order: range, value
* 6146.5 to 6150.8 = 46.4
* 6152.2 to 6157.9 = 50.6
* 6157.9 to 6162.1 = 49.2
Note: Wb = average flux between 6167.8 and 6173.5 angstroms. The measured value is 48.2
